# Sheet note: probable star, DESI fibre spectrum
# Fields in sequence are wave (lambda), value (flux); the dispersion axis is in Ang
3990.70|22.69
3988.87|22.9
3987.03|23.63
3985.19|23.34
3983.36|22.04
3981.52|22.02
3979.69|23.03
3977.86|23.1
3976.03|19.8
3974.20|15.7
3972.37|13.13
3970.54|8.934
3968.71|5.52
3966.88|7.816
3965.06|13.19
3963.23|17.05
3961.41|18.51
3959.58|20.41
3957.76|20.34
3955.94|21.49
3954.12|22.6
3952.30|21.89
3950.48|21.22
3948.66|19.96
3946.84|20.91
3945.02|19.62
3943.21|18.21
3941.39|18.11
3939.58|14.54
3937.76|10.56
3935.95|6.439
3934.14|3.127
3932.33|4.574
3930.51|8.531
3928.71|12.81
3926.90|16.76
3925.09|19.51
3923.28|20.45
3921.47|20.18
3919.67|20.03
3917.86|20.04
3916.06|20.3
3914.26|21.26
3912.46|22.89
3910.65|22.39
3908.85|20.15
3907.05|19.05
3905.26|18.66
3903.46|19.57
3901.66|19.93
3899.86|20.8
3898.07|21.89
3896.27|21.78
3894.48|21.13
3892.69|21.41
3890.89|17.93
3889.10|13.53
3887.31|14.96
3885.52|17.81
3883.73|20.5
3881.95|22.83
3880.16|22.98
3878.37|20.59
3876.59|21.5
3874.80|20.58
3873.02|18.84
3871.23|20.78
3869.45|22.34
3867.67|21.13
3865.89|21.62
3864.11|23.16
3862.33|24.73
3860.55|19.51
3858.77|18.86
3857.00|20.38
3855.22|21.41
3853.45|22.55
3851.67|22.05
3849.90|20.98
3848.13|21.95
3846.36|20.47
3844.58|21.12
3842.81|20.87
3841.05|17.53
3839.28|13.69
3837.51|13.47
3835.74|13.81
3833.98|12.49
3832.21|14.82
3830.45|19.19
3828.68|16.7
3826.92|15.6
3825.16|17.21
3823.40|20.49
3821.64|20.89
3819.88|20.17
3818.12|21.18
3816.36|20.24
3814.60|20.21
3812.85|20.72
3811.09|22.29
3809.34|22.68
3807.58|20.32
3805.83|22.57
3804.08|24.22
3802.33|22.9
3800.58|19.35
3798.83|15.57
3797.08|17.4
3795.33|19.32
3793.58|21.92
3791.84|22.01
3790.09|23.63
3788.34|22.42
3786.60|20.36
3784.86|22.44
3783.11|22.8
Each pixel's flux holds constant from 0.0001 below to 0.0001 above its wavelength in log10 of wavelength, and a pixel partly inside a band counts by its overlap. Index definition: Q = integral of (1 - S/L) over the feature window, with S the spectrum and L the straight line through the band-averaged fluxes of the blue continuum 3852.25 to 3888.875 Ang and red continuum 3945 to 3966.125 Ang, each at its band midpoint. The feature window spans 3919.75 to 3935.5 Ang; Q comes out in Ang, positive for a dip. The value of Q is 5.2 Ang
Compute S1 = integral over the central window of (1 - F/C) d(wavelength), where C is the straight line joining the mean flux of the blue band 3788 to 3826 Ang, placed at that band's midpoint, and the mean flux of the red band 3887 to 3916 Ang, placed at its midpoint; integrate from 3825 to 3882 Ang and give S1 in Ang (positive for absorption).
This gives 2.2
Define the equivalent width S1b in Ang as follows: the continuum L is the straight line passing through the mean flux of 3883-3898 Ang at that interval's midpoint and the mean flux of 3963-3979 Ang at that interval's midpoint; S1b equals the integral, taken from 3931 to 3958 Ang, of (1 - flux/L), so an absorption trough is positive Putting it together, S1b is -1.38 Ang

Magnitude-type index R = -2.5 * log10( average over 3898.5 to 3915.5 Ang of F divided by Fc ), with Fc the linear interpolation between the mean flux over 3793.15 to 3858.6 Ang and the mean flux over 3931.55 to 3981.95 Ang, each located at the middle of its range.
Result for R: -0.184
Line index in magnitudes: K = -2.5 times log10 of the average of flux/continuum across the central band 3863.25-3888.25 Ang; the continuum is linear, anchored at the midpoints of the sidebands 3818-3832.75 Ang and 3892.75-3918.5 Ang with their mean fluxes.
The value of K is -0.04 mag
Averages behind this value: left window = 18.4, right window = 20.7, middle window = 20.7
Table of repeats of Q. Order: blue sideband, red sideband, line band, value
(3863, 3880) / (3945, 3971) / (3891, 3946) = 5.0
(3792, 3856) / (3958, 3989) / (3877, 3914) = -3.1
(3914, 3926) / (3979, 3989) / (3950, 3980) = 6.7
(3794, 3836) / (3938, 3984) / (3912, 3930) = -0.8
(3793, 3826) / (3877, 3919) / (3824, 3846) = 4.2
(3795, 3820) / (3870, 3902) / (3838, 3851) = 0.6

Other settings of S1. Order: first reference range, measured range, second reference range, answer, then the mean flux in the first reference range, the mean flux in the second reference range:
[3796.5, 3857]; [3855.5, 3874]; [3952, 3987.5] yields -2.08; 19.4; 18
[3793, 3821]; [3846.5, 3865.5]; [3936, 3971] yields -2.12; 20.7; 16.7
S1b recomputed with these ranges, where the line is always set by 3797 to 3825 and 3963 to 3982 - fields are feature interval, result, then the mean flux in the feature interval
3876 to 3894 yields -1.2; 19.4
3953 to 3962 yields -2.9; 20.8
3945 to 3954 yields -2.8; 21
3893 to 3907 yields -2.2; 20.5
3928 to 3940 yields 5.9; 8.35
